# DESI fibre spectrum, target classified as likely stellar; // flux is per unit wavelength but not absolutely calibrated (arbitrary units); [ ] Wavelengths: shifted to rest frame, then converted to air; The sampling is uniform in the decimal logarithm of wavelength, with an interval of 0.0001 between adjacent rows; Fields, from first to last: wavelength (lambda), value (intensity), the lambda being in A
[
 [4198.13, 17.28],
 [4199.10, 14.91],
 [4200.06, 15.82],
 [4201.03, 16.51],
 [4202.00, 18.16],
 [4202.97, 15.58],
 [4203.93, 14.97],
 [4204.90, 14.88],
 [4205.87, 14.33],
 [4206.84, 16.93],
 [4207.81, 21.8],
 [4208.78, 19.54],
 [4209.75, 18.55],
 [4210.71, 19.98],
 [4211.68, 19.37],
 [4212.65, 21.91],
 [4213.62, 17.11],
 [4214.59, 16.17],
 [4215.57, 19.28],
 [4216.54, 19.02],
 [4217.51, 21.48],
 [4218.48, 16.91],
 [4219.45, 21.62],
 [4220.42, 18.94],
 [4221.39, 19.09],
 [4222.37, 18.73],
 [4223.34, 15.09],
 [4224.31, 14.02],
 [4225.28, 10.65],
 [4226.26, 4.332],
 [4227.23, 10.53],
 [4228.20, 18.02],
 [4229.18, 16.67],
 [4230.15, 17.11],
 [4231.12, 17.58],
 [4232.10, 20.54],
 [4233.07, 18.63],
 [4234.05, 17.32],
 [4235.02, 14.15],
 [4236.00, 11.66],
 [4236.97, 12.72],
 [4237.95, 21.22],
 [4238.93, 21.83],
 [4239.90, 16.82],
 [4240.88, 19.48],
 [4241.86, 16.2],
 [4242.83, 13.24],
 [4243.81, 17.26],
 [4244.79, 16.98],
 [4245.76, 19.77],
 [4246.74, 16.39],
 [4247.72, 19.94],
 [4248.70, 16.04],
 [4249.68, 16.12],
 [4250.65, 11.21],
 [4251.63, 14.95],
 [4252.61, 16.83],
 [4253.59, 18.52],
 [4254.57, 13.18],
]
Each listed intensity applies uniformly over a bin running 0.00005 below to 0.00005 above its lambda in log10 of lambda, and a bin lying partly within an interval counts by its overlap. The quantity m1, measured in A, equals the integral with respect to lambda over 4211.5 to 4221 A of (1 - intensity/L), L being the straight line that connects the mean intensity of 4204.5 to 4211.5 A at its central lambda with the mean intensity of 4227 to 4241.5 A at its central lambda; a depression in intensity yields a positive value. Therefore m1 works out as -0.7 A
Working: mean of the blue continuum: 18.1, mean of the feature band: 19.2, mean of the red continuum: 17.1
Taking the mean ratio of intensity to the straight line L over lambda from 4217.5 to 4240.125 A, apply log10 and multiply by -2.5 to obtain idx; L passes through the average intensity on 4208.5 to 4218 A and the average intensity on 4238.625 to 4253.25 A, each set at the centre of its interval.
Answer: 0.11 mag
